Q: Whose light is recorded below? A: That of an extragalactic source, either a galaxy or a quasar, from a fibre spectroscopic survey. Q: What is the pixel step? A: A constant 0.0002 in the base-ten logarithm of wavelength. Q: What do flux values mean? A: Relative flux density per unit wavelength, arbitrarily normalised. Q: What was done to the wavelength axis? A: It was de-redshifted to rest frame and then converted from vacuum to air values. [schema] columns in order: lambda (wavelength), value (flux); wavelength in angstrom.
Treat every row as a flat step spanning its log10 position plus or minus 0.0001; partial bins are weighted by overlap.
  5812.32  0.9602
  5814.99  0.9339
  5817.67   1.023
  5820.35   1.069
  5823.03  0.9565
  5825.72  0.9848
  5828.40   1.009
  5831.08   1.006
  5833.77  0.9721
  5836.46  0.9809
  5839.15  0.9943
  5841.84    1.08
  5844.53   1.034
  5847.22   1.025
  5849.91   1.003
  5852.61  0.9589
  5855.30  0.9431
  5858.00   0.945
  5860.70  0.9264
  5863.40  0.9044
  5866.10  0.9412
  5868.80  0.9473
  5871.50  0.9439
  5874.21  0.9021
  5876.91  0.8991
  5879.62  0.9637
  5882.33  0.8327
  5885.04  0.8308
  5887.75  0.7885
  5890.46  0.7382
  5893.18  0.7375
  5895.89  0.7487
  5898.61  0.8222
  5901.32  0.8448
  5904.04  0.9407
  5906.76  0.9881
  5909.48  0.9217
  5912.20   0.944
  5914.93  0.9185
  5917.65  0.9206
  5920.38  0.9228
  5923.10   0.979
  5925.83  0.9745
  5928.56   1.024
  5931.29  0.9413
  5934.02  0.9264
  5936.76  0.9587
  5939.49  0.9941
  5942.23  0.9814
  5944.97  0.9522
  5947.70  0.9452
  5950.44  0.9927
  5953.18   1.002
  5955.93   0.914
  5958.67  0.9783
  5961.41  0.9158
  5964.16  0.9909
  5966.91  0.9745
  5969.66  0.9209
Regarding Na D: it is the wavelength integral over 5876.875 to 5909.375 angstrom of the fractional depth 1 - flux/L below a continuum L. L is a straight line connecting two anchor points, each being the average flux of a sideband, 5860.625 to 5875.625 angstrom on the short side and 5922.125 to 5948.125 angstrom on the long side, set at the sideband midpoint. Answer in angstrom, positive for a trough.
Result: 3.37 angstrom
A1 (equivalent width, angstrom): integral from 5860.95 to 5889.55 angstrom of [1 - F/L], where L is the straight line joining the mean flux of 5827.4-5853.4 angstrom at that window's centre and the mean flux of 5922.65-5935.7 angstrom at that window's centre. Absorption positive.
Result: 2.8 angstrom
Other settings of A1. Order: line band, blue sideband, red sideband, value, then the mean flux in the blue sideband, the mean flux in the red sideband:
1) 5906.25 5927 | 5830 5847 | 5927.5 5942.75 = 0.7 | 1.01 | 0.969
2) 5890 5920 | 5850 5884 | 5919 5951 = 2.4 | 0.928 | 0.965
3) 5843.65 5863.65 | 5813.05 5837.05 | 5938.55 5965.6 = 0.3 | 0.992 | 0.966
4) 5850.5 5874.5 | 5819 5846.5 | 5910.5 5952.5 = 1.3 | 1.01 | 0.959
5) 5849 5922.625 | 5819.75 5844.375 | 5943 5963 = 6.6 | 1.01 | 0.958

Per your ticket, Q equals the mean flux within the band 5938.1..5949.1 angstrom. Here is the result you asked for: 0.969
